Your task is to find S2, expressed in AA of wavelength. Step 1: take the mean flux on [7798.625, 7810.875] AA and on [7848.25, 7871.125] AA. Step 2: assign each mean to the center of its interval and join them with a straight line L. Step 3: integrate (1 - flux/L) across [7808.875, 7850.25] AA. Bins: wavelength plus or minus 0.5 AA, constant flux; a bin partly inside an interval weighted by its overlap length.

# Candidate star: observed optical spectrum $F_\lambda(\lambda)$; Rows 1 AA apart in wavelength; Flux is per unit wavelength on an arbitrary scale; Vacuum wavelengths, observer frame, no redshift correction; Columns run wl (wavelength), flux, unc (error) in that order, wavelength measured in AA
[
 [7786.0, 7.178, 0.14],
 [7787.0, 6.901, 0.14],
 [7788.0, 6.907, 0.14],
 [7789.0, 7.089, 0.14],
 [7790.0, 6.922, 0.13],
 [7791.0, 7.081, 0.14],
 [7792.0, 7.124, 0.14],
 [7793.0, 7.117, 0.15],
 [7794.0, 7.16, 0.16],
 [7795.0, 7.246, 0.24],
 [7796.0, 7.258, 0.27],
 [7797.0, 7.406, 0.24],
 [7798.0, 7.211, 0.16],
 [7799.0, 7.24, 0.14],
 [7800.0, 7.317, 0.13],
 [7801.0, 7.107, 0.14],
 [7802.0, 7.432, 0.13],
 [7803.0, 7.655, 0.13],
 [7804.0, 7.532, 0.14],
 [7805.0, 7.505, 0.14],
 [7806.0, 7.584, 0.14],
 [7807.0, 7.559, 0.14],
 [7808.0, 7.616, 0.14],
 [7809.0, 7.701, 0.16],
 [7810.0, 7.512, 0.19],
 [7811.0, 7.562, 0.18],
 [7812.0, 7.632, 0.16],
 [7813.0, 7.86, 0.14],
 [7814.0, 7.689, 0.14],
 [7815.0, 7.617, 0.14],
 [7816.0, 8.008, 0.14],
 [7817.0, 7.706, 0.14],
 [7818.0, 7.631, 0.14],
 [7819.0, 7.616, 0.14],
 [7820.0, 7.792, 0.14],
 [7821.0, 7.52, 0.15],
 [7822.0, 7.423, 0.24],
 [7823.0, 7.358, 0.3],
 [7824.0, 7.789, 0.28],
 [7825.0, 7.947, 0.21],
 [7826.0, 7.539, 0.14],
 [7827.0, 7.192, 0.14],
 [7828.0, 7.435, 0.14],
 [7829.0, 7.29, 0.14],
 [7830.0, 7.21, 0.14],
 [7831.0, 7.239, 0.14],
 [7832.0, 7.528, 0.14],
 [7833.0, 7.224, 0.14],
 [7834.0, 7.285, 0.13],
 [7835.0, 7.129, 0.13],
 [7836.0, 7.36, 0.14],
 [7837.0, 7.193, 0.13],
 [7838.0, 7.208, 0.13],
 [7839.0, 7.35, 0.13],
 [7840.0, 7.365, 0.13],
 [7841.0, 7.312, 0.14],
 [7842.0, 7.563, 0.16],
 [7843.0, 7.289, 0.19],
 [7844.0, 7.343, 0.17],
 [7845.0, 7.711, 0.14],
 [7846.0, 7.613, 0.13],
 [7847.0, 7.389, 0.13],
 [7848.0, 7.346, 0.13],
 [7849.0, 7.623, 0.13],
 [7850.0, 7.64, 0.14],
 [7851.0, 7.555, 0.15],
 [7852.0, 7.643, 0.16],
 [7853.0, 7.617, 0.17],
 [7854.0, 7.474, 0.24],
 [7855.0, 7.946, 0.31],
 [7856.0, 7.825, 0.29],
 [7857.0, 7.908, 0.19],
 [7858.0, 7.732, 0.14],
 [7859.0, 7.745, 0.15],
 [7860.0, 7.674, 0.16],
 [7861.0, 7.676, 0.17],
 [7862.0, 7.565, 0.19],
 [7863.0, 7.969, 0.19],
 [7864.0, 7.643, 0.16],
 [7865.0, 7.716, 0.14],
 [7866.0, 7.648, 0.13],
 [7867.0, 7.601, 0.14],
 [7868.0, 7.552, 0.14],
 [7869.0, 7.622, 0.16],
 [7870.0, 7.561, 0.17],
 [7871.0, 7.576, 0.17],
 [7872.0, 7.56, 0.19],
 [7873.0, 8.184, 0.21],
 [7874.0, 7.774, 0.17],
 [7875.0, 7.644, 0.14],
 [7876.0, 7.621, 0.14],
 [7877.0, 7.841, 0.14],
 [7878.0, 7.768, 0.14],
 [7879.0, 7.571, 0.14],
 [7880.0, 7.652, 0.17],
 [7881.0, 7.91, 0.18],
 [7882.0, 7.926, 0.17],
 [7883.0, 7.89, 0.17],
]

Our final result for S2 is 0.43 AA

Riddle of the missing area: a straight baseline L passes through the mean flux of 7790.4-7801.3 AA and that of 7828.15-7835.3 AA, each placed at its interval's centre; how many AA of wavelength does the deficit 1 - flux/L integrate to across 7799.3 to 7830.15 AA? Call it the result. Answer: -1.34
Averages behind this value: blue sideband 7.21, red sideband 7.28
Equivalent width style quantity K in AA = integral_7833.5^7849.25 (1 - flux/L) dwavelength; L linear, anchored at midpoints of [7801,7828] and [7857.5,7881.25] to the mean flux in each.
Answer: 0.56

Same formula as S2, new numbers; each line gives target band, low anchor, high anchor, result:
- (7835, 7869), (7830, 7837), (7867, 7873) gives -0.49 AA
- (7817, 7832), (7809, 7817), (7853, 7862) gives 0.39 AA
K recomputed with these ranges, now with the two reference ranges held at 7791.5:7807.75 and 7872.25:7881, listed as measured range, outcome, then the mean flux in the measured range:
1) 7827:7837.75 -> 0.3 AA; 7.28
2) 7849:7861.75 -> -0.1 AA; 7.7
